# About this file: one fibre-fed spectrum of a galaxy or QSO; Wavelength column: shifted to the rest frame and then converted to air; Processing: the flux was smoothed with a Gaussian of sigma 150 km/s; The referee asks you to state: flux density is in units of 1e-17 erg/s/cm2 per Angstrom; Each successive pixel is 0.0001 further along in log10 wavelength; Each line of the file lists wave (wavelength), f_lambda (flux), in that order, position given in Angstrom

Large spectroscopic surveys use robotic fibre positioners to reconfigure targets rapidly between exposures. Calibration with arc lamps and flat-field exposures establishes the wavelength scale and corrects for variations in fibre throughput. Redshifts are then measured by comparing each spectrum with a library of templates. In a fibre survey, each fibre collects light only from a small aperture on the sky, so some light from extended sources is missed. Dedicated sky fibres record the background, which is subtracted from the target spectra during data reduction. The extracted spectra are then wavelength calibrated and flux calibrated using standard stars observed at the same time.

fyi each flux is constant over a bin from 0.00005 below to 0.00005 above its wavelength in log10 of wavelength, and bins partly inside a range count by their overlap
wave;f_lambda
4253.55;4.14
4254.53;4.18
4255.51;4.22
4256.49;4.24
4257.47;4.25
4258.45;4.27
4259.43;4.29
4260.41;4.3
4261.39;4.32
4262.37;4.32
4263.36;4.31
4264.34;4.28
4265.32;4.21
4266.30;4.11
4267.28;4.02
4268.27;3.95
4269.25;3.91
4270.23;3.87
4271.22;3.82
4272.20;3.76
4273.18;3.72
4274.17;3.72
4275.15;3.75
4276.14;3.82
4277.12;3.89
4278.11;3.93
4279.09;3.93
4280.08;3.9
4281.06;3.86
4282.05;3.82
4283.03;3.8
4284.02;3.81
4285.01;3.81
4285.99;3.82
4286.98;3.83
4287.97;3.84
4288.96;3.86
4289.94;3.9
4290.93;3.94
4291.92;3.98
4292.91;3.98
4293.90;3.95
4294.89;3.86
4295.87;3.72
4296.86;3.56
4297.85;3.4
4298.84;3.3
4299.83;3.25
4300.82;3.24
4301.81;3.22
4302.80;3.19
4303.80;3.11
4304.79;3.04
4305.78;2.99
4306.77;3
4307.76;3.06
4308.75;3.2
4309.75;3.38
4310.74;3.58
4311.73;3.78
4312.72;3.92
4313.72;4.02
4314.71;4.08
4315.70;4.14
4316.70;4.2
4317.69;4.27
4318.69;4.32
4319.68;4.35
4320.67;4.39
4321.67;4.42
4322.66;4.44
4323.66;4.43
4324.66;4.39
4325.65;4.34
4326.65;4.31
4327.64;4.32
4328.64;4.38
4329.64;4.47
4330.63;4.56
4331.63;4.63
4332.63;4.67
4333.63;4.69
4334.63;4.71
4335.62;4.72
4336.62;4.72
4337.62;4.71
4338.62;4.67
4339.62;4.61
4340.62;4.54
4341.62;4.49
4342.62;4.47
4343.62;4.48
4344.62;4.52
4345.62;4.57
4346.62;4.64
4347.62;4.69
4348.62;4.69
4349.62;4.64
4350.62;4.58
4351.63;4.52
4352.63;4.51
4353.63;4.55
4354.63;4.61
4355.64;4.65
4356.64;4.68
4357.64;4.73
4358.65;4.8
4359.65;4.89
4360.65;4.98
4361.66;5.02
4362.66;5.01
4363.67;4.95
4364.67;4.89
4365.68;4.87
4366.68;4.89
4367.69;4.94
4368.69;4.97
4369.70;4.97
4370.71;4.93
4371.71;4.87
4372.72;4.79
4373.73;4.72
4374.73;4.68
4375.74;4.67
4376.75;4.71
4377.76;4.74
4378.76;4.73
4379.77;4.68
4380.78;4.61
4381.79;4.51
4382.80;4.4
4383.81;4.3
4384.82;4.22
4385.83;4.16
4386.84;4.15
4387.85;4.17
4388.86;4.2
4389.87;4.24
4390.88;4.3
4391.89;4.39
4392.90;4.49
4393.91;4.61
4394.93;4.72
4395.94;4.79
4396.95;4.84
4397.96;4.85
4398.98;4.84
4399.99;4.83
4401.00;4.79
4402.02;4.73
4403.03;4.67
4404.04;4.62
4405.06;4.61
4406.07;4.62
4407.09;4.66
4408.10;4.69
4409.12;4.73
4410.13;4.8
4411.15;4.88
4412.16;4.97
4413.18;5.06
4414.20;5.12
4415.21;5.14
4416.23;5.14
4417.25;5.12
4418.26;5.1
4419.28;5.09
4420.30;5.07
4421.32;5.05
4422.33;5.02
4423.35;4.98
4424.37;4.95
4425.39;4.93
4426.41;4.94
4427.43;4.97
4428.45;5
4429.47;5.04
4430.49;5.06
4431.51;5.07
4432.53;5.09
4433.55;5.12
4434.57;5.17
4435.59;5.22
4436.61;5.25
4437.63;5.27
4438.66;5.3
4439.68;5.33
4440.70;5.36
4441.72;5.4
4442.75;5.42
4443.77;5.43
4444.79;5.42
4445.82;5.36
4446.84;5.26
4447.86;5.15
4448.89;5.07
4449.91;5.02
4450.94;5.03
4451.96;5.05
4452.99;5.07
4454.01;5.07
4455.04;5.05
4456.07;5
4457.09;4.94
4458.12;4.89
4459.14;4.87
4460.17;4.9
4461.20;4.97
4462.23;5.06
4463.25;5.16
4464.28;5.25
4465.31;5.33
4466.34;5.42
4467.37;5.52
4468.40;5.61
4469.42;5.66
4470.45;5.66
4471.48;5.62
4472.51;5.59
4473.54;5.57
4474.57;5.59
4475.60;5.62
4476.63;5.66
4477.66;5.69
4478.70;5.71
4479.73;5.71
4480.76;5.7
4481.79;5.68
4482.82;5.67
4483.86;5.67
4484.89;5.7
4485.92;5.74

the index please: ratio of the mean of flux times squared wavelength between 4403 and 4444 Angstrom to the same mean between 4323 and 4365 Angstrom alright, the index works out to 1.13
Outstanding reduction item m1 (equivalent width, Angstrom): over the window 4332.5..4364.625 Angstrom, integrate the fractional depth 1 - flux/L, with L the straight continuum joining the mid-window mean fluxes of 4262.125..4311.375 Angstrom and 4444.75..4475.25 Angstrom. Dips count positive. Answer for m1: -3.2 Angstrom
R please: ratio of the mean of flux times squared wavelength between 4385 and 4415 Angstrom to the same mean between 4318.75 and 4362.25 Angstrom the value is 1.0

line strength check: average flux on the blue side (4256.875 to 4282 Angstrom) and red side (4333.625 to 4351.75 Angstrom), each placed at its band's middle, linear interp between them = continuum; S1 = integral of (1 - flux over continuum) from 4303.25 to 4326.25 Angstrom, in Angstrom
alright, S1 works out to 2.8 Angstrom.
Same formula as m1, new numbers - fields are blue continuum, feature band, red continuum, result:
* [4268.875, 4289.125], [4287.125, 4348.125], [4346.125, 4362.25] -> 3.3 Angstrom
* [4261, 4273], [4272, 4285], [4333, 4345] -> 1.0 Angstrom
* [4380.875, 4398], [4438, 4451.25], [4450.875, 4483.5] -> -0.5 Angstrom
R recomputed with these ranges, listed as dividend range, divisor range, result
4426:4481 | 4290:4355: 1.36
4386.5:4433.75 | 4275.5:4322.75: 1.35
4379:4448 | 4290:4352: 1.24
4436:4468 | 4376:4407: 1.17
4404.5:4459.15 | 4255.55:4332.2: 1.38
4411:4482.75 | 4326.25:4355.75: 1.20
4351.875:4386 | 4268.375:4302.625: 1.31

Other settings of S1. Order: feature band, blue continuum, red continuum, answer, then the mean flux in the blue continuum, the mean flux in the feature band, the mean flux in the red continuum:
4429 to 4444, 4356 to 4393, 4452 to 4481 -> -0.3 Angstrom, 4.66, 5.23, 5.34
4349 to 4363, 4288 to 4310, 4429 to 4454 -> -1.9 Angstrom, 3.47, 4.72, 5.21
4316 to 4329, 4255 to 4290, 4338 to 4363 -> 0.2 Angstrom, 3.99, 4.35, 4.66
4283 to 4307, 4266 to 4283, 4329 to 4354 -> 3.0 Angstrom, 3.87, 3.58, 4.6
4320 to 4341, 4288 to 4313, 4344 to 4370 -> -1.8 Angstrom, 3.5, 4.53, 4.76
